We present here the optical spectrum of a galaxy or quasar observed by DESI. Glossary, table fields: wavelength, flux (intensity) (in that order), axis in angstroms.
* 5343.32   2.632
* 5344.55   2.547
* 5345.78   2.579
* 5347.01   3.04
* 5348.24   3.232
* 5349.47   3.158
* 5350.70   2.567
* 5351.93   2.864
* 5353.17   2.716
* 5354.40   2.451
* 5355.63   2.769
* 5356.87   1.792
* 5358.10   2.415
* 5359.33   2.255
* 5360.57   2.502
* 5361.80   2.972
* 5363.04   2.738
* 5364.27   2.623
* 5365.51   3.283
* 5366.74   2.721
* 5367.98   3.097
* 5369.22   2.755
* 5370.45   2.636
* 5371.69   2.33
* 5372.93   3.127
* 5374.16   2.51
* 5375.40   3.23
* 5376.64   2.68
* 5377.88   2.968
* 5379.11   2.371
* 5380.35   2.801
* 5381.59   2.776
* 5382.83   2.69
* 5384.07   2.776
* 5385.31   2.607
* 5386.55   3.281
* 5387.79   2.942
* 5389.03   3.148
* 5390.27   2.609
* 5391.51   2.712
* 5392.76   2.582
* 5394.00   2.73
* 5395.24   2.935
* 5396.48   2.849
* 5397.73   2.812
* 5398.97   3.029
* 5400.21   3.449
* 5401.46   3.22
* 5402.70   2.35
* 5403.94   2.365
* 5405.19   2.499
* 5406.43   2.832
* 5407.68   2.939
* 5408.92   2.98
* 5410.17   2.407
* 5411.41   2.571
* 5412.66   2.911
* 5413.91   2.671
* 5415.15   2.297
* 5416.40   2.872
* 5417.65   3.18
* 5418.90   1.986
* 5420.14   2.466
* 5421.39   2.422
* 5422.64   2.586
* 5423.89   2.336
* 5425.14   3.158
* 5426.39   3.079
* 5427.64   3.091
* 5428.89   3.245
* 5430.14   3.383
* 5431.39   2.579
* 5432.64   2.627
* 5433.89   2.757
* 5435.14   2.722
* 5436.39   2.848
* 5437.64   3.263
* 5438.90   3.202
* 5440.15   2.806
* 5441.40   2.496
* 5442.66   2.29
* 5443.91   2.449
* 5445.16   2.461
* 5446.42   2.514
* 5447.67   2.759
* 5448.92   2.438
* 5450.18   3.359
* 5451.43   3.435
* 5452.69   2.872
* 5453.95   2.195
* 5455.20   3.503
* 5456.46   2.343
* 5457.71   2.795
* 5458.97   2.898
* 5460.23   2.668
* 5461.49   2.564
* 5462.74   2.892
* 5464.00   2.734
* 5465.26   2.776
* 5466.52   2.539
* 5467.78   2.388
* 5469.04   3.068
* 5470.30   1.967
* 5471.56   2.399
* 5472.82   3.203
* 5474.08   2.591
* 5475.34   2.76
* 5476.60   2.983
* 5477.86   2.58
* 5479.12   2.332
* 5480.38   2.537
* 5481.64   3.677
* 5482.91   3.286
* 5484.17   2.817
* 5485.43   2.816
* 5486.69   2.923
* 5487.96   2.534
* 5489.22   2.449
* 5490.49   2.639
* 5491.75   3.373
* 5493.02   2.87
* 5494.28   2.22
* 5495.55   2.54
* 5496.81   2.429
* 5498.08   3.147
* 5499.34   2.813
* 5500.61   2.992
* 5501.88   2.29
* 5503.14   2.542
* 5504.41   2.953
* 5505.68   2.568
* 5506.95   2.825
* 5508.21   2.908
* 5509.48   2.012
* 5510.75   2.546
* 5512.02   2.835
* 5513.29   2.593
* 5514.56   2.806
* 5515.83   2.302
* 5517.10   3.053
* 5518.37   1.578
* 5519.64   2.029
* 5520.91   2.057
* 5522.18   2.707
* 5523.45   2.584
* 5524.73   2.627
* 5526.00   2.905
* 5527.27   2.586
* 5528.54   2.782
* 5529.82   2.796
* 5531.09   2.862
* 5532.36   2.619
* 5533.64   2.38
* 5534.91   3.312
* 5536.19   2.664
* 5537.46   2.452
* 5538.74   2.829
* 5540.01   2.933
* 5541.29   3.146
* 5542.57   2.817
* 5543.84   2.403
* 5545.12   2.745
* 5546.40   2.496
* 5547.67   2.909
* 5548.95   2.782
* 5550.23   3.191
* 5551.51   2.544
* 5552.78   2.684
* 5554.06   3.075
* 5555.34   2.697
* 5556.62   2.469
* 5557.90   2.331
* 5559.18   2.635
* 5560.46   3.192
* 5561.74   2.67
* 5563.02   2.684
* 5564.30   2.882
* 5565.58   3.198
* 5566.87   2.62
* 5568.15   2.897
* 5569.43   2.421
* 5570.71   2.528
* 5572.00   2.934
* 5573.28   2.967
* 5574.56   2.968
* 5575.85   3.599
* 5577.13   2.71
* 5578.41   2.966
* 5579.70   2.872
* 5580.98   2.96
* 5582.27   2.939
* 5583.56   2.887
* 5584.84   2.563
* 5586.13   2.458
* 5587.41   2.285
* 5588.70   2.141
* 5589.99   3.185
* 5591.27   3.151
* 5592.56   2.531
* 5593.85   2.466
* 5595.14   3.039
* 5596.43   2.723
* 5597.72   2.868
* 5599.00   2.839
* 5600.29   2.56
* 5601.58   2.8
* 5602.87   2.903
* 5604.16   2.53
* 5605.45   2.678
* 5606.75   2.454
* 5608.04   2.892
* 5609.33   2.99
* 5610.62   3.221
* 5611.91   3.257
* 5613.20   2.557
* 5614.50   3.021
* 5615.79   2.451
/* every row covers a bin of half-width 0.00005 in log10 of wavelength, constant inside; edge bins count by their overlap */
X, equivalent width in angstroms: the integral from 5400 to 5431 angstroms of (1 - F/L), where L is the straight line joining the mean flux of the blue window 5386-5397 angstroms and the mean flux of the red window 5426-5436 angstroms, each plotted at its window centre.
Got 1.5 angstroms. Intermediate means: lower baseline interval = 2.86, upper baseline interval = 2.93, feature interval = 2.76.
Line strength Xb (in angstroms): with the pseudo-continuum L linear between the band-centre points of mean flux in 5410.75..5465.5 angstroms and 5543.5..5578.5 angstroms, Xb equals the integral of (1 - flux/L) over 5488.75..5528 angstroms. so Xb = 2.4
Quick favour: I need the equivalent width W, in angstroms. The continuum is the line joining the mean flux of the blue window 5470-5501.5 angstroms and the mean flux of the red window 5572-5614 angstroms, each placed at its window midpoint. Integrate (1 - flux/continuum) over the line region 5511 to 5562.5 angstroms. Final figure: 2.0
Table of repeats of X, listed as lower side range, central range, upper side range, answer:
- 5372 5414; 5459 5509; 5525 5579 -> 1.13 angstroms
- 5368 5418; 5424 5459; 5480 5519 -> -1.05 angstroms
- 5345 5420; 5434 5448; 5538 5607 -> 0.24 angstroms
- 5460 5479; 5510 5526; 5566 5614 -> 1.34 angstroms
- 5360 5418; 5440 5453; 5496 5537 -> 0.04 angstroms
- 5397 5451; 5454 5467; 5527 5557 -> 0.07 angstroms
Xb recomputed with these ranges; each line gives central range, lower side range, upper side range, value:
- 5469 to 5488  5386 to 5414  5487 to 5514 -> -0.5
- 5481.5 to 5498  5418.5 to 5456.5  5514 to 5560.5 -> -0.5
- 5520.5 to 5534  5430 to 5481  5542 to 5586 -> 0.6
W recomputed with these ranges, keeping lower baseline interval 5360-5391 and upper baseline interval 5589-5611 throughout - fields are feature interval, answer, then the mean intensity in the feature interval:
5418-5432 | 0.2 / 2.77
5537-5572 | 0.6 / 2.75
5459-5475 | 0.8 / 2.66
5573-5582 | -0.7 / 3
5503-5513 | 0.5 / 2.65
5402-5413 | 0.6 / 2.65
